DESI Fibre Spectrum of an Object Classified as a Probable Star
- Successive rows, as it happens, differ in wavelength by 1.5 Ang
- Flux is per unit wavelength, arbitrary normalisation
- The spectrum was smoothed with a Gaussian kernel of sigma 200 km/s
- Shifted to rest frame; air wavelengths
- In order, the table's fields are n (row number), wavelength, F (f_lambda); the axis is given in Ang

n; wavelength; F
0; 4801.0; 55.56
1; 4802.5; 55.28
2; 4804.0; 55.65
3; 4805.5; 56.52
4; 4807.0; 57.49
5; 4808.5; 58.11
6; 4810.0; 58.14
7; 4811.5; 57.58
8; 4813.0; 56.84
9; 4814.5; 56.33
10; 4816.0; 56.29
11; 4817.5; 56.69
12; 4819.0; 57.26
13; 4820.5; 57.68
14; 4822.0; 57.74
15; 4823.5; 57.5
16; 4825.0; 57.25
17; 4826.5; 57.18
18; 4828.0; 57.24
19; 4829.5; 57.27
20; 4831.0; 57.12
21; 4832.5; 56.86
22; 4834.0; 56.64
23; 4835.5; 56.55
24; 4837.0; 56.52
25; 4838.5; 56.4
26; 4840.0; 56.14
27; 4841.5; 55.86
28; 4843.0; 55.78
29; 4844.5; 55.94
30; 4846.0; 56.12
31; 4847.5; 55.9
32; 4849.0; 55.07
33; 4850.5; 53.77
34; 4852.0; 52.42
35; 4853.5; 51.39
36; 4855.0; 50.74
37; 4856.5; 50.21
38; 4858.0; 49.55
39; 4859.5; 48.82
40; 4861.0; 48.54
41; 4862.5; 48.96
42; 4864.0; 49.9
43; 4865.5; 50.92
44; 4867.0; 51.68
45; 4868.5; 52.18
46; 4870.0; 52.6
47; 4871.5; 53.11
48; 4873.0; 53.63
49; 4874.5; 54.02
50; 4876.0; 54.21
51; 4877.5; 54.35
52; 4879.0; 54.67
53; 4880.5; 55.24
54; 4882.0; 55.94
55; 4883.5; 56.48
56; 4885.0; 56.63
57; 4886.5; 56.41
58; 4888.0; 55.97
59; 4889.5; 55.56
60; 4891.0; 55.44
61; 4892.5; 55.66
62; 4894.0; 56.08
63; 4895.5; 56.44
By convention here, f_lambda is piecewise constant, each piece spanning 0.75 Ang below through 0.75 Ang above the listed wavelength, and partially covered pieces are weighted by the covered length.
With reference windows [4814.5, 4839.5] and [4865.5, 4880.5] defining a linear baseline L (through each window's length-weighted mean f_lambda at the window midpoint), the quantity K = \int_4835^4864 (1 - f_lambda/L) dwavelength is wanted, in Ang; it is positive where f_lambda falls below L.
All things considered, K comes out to 1.0 Ang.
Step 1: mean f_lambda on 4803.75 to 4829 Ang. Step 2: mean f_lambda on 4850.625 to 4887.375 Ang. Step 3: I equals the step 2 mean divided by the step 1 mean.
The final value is 0.92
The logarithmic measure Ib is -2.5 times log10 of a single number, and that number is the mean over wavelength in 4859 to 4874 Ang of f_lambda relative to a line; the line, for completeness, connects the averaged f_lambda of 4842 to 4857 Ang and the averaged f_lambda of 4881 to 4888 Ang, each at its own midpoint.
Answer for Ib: 0.08 mag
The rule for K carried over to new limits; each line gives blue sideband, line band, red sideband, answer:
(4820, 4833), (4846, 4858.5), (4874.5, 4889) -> 0.8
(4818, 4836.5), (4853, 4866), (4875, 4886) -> 1.4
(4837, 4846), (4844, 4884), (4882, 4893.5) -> 2.3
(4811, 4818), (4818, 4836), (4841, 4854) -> -0.4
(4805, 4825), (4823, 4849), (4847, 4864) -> -1.2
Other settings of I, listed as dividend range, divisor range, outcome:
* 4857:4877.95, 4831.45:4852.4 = 0.92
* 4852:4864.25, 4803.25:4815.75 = 0.88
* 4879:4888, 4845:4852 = 1.02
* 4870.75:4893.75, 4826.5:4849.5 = 0.98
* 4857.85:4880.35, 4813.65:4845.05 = 0.92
